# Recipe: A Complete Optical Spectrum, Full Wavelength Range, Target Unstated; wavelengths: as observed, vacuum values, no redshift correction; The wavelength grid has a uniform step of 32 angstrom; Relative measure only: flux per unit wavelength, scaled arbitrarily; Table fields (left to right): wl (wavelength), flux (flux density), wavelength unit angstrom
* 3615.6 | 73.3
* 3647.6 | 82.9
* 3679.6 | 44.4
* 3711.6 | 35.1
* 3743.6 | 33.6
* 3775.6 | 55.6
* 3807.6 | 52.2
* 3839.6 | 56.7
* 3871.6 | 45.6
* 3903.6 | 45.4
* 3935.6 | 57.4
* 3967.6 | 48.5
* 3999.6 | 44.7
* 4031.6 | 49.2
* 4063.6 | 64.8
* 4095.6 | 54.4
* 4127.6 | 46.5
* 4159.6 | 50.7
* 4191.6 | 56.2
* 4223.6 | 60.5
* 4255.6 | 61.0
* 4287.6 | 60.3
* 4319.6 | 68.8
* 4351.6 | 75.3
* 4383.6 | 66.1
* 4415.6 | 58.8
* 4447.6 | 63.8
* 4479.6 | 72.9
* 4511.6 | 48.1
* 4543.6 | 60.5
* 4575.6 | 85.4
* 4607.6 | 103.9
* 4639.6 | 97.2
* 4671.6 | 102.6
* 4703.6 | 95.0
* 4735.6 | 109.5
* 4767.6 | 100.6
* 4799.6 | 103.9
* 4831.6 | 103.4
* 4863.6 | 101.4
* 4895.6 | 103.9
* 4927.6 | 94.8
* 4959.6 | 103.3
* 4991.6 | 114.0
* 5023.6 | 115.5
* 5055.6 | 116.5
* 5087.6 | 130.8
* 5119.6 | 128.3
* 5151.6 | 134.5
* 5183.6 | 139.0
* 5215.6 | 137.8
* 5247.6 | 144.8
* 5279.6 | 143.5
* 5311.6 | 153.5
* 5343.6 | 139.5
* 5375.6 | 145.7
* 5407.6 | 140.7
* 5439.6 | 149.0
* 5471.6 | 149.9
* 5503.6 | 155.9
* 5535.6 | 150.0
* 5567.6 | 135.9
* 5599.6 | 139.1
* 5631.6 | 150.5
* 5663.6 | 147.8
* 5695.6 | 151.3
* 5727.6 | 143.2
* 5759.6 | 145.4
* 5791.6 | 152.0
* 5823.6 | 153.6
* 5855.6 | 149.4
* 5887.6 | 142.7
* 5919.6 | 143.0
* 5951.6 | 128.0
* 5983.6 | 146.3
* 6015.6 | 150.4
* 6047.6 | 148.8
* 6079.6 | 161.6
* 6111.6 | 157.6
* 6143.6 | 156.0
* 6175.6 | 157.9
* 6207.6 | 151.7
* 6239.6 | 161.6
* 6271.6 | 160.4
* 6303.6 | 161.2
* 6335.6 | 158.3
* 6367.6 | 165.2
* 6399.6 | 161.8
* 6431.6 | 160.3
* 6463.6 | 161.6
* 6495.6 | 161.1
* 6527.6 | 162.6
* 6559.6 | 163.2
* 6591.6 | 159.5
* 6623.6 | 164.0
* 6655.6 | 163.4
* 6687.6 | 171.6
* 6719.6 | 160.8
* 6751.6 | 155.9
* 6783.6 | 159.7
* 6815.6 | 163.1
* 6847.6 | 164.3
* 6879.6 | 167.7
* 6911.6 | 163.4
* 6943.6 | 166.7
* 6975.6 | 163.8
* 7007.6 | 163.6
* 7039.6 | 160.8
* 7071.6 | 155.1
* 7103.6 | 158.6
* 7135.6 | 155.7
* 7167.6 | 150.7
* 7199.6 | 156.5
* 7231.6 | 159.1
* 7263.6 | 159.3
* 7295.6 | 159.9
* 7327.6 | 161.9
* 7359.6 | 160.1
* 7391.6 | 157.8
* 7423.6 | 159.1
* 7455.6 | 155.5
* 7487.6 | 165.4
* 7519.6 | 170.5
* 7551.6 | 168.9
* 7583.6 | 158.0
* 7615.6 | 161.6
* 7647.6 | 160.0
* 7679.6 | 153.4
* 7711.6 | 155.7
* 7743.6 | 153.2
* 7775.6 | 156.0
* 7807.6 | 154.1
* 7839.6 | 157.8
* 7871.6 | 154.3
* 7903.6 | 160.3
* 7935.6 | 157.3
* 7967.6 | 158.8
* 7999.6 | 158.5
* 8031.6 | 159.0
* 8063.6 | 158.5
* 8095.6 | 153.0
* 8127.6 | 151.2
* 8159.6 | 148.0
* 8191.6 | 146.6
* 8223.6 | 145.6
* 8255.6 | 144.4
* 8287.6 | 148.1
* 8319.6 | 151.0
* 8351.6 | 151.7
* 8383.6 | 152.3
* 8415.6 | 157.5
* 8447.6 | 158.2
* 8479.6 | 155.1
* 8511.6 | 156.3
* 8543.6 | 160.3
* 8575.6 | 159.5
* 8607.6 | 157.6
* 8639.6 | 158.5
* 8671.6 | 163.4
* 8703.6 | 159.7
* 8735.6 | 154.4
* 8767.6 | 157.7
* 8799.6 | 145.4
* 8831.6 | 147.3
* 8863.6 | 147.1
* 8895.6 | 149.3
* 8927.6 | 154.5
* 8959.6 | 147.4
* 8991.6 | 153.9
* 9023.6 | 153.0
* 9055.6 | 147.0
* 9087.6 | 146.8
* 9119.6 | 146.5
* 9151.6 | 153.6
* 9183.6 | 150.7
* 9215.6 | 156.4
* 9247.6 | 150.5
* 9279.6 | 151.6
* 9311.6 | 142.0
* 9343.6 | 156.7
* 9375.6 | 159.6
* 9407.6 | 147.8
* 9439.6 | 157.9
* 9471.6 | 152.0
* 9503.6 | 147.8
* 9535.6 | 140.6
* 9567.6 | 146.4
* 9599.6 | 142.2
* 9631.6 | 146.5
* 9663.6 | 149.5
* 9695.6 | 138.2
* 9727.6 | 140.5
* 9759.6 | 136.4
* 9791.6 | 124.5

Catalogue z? 0.148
